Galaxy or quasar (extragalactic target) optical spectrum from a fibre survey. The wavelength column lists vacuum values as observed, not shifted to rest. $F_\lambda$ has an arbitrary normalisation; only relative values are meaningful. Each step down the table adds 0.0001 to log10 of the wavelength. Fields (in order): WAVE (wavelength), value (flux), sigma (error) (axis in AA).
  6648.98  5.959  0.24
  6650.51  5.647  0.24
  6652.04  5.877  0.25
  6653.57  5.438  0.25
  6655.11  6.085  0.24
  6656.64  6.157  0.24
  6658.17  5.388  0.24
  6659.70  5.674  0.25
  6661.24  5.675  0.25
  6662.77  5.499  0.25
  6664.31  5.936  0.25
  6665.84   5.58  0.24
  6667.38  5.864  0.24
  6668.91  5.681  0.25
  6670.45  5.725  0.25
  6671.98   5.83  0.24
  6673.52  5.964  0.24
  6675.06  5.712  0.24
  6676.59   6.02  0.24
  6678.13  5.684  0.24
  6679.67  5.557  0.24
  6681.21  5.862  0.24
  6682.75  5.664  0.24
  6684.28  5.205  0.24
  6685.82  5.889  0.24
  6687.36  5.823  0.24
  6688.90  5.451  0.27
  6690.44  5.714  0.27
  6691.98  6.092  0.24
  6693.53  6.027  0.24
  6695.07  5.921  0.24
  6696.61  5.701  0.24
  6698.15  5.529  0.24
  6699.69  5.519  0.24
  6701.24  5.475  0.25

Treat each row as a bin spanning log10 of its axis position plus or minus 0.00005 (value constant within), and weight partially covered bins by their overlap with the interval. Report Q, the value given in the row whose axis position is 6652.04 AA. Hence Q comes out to 5.877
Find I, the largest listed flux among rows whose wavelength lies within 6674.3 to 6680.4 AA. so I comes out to 6.02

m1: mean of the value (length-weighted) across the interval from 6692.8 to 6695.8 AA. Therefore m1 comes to 5.98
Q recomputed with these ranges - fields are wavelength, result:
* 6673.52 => 5.964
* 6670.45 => 5.725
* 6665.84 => 5.58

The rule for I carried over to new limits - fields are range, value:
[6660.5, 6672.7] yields 5.936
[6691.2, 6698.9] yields 6.092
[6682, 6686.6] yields 5.889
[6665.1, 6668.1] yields 5.864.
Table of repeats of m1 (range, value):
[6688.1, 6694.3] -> 5.81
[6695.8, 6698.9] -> 5.63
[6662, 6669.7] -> 5.71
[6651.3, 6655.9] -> 5.8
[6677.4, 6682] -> 5.69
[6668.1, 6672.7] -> 5.75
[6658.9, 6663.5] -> 5.62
